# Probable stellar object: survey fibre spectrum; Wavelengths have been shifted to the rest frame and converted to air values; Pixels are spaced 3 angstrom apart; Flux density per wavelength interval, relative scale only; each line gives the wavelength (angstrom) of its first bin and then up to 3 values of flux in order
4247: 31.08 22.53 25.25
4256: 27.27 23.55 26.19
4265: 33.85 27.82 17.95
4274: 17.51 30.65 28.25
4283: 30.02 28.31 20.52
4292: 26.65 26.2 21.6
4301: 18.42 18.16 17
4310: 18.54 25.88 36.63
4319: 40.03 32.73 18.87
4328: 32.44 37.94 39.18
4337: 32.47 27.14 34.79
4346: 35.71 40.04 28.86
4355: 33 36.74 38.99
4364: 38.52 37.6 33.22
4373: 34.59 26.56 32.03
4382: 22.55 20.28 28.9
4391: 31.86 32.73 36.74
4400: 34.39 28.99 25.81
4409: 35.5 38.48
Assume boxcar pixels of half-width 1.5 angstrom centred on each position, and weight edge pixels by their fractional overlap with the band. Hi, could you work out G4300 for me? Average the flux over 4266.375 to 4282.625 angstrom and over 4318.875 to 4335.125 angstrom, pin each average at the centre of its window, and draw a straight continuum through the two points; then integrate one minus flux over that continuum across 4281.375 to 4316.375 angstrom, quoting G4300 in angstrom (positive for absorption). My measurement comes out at 5.9 angstrom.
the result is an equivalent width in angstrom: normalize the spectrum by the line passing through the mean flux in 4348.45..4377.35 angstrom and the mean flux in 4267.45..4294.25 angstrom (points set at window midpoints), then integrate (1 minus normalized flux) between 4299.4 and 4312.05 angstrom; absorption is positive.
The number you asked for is 4.4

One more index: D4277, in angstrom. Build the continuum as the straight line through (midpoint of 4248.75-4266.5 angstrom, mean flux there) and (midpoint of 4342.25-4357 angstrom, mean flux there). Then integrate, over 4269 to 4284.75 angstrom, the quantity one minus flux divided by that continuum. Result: 1.79 angstrom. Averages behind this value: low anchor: 26.5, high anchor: 34.5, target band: 25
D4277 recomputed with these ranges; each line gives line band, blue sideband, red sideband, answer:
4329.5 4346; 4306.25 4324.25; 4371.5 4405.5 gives -3.1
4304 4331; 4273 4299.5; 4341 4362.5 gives 2.3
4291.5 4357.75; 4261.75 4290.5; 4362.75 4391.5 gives -2.5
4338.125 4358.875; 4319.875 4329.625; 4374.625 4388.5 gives -4.5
